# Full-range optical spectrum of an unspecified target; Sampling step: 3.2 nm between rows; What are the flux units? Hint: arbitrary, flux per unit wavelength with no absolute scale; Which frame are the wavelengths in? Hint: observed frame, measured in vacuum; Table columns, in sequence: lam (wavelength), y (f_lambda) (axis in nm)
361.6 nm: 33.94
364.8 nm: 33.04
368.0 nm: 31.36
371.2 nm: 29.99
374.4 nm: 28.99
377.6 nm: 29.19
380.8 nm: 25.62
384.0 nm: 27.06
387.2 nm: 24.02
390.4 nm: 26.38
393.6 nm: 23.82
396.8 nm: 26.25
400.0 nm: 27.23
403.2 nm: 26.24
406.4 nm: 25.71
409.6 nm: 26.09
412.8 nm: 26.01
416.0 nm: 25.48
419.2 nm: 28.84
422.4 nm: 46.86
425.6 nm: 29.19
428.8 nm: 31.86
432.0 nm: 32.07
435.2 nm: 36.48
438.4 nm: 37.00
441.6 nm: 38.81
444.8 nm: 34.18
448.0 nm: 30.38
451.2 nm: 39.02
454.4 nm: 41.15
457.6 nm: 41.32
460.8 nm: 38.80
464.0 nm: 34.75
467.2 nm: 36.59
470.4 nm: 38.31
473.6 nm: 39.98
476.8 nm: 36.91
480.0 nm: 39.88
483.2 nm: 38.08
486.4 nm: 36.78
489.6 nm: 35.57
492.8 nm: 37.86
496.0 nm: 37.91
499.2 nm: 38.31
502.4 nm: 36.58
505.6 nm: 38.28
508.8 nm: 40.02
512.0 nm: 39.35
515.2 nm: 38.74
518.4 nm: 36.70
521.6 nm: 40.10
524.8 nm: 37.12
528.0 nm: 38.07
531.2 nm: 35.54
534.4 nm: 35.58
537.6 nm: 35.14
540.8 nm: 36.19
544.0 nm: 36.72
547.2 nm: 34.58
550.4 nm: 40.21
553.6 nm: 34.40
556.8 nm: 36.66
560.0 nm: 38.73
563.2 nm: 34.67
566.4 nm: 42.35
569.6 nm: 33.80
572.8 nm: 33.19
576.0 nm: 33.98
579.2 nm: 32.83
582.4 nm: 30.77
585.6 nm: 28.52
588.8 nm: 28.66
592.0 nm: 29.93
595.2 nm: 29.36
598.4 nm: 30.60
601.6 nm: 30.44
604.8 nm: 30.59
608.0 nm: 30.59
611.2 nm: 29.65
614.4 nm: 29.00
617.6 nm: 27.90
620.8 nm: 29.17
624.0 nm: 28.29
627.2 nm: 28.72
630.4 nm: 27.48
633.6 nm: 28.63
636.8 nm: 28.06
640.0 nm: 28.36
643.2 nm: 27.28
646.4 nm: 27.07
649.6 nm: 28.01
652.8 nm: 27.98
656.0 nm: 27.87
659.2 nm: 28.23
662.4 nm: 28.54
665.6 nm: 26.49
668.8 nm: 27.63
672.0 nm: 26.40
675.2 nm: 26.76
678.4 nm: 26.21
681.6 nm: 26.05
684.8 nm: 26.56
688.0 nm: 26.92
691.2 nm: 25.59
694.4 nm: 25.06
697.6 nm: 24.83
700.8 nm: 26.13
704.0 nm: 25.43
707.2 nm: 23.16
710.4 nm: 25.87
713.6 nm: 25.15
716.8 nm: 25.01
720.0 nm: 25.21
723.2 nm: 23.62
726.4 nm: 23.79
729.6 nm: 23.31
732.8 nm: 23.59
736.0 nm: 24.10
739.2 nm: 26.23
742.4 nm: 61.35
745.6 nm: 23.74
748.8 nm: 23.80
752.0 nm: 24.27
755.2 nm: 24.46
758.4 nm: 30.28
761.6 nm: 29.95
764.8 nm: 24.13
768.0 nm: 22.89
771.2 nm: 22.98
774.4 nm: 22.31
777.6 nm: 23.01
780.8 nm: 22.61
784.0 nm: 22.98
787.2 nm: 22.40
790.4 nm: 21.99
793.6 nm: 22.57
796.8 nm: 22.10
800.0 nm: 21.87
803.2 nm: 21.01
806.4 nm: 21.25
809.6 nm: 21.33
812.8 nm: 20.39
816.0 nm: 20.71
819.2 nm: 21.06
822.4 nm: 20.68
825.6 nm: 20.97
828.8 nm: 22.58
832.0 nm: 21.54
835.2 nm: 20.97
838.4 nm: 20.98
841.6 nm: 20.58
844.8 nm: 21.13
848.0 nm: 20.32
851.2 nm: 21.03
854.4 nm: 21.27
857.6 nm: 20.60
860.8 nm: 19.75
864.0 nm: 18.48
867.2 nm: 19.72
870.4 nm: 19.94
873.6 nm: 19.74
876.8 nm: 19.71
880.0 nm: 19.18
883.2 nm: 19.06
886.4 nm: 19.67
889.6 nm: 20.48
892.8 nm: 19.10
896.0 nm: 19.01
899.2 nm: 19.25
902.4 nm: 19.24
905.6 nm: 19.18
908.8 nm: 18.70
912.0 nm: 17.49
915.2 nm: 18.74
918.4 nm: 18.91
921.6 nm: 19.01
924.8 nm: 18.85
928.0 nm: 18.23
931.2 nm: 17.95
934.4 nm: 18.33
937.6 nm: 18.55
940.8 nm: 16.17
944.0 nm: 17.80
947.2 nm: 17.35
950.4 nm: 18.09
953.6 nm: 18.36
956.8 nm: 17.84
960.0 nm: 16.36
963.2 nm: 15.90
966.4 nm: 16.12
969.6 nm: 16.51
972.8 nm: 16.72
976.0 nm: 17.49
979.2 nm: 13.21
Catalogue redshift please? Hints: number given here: 0.129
